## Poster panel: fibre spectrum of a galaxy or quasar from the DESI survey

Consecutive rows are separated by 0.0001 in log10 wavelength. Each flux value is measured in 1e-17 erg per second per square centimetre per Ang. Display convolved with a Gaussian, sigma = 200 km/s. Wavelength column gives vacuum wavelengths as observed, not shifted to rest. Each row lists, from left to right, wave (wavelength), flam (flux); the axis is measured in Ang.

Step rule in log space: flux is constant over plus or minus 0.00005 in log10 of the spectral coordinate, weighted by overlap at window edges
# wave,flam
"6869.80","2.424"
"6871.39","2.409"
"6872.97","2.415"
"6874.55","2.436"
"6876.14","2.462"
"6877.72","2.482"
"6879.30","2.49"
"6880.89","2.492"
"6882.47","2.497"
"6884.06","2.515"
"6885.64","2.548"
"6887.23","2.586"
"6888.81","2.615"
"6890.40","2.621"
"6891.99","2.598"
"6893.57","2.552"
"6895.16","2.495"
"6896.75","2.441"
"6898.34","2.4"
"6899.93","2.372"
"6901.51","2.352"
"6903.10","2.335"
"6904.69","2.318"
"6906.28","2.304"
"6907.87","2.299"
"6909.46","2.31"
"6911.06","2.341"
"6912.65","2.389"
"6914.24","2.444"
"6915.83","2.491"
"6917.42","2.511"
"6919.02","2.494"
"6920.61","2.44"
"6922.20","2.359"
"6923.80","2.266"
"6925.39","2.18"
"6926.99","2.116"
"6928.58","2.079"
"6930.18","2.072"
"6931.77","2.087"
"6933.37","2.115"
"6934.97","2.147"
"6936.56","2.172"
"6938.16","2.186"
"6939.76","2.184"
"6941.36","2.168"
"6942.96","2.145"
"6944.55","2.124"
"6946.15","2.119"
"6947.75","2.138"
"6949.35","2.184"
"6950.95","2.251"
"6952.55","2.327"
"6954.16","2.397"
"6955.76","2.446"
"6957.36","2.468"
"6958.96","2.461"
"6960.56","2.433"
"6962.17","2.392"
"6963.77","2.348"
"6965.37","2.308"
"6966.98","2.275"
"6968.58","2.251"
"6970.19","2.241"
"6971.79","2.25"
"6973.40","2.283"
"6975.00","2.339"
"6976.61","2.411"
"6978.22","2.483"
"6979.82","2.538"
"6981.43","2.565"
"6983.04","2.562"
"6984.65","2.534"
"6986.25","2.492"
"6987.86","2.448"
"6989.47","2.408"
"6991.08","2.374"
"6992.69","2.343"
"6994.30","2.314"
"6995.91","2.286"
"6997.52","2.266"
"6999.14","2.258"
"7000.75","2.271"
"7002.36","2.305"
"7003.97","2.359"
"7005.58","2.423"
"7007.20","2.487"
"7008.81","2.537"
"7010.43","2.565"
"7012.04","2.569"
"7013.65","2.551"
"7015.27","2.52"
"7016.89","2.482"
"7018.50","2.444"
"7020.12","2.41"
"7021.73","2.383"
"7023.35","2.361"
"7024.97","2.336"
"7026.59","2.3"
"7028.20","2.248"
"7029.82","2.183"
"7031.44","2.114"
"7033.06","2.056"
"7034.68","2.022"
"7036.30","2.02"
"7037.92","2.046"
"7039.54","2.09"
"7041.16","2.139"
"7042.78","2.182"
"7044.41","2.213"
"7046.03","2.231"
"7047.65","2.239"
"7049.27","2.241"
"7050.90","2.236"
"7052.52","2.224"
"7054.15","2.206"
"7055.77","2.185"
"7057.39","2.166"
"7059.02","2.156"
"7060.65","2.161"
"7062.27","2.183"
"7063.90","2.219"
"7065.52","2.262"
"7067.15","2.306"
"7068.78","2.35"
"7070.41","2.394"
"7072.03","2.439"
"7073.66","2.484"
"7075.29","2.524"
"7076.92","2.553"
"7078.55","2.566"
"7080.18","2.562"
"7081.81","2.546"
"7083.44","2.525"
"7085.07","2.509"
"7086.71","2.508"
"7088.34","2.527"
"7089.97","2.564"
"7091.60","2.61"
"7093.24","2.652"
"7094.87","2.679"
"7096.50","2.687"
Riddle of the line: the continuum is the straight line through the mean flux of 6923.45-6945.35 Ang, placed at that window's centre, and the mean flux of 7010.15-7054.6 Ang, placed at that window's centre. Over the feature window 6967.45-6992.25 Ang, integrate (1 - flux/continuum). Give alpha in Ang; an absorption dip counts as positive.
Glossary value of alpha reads -2.3 Ang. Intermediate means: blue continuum 2.14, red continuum 2.27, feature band 2.41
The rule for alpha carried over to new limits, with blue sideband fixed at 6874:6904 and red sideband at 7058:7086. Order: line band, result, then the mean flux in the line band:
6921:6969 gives 4.25 Ang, 2.24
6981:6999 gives 0.21 Ang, 2.41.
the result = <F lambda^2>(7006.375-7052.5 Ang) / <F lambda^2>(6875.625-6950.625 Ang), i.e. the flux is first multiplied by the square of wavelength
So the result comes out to 1.01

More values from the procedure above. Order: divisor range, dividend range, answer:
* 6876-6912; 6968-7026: 1.01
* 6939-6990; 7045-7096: 1.05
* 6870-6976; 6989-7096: 1.04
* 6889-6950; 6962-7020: 1.07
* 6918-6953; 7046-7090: 1.11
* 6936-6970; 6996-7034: 1.06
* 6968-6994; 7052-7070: 0.94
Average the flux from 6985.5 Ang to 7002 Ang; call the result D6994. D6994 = 2.34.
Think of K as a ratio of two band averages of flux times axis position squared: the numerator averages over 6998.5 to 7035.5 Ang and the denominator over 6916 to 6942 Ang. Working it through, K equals 1.08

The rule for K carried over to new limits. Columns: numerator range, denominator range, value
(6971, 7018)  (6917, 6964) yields 1.09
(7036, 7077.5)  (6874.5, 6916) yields 0.96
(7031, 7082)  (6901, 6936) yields 1.03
